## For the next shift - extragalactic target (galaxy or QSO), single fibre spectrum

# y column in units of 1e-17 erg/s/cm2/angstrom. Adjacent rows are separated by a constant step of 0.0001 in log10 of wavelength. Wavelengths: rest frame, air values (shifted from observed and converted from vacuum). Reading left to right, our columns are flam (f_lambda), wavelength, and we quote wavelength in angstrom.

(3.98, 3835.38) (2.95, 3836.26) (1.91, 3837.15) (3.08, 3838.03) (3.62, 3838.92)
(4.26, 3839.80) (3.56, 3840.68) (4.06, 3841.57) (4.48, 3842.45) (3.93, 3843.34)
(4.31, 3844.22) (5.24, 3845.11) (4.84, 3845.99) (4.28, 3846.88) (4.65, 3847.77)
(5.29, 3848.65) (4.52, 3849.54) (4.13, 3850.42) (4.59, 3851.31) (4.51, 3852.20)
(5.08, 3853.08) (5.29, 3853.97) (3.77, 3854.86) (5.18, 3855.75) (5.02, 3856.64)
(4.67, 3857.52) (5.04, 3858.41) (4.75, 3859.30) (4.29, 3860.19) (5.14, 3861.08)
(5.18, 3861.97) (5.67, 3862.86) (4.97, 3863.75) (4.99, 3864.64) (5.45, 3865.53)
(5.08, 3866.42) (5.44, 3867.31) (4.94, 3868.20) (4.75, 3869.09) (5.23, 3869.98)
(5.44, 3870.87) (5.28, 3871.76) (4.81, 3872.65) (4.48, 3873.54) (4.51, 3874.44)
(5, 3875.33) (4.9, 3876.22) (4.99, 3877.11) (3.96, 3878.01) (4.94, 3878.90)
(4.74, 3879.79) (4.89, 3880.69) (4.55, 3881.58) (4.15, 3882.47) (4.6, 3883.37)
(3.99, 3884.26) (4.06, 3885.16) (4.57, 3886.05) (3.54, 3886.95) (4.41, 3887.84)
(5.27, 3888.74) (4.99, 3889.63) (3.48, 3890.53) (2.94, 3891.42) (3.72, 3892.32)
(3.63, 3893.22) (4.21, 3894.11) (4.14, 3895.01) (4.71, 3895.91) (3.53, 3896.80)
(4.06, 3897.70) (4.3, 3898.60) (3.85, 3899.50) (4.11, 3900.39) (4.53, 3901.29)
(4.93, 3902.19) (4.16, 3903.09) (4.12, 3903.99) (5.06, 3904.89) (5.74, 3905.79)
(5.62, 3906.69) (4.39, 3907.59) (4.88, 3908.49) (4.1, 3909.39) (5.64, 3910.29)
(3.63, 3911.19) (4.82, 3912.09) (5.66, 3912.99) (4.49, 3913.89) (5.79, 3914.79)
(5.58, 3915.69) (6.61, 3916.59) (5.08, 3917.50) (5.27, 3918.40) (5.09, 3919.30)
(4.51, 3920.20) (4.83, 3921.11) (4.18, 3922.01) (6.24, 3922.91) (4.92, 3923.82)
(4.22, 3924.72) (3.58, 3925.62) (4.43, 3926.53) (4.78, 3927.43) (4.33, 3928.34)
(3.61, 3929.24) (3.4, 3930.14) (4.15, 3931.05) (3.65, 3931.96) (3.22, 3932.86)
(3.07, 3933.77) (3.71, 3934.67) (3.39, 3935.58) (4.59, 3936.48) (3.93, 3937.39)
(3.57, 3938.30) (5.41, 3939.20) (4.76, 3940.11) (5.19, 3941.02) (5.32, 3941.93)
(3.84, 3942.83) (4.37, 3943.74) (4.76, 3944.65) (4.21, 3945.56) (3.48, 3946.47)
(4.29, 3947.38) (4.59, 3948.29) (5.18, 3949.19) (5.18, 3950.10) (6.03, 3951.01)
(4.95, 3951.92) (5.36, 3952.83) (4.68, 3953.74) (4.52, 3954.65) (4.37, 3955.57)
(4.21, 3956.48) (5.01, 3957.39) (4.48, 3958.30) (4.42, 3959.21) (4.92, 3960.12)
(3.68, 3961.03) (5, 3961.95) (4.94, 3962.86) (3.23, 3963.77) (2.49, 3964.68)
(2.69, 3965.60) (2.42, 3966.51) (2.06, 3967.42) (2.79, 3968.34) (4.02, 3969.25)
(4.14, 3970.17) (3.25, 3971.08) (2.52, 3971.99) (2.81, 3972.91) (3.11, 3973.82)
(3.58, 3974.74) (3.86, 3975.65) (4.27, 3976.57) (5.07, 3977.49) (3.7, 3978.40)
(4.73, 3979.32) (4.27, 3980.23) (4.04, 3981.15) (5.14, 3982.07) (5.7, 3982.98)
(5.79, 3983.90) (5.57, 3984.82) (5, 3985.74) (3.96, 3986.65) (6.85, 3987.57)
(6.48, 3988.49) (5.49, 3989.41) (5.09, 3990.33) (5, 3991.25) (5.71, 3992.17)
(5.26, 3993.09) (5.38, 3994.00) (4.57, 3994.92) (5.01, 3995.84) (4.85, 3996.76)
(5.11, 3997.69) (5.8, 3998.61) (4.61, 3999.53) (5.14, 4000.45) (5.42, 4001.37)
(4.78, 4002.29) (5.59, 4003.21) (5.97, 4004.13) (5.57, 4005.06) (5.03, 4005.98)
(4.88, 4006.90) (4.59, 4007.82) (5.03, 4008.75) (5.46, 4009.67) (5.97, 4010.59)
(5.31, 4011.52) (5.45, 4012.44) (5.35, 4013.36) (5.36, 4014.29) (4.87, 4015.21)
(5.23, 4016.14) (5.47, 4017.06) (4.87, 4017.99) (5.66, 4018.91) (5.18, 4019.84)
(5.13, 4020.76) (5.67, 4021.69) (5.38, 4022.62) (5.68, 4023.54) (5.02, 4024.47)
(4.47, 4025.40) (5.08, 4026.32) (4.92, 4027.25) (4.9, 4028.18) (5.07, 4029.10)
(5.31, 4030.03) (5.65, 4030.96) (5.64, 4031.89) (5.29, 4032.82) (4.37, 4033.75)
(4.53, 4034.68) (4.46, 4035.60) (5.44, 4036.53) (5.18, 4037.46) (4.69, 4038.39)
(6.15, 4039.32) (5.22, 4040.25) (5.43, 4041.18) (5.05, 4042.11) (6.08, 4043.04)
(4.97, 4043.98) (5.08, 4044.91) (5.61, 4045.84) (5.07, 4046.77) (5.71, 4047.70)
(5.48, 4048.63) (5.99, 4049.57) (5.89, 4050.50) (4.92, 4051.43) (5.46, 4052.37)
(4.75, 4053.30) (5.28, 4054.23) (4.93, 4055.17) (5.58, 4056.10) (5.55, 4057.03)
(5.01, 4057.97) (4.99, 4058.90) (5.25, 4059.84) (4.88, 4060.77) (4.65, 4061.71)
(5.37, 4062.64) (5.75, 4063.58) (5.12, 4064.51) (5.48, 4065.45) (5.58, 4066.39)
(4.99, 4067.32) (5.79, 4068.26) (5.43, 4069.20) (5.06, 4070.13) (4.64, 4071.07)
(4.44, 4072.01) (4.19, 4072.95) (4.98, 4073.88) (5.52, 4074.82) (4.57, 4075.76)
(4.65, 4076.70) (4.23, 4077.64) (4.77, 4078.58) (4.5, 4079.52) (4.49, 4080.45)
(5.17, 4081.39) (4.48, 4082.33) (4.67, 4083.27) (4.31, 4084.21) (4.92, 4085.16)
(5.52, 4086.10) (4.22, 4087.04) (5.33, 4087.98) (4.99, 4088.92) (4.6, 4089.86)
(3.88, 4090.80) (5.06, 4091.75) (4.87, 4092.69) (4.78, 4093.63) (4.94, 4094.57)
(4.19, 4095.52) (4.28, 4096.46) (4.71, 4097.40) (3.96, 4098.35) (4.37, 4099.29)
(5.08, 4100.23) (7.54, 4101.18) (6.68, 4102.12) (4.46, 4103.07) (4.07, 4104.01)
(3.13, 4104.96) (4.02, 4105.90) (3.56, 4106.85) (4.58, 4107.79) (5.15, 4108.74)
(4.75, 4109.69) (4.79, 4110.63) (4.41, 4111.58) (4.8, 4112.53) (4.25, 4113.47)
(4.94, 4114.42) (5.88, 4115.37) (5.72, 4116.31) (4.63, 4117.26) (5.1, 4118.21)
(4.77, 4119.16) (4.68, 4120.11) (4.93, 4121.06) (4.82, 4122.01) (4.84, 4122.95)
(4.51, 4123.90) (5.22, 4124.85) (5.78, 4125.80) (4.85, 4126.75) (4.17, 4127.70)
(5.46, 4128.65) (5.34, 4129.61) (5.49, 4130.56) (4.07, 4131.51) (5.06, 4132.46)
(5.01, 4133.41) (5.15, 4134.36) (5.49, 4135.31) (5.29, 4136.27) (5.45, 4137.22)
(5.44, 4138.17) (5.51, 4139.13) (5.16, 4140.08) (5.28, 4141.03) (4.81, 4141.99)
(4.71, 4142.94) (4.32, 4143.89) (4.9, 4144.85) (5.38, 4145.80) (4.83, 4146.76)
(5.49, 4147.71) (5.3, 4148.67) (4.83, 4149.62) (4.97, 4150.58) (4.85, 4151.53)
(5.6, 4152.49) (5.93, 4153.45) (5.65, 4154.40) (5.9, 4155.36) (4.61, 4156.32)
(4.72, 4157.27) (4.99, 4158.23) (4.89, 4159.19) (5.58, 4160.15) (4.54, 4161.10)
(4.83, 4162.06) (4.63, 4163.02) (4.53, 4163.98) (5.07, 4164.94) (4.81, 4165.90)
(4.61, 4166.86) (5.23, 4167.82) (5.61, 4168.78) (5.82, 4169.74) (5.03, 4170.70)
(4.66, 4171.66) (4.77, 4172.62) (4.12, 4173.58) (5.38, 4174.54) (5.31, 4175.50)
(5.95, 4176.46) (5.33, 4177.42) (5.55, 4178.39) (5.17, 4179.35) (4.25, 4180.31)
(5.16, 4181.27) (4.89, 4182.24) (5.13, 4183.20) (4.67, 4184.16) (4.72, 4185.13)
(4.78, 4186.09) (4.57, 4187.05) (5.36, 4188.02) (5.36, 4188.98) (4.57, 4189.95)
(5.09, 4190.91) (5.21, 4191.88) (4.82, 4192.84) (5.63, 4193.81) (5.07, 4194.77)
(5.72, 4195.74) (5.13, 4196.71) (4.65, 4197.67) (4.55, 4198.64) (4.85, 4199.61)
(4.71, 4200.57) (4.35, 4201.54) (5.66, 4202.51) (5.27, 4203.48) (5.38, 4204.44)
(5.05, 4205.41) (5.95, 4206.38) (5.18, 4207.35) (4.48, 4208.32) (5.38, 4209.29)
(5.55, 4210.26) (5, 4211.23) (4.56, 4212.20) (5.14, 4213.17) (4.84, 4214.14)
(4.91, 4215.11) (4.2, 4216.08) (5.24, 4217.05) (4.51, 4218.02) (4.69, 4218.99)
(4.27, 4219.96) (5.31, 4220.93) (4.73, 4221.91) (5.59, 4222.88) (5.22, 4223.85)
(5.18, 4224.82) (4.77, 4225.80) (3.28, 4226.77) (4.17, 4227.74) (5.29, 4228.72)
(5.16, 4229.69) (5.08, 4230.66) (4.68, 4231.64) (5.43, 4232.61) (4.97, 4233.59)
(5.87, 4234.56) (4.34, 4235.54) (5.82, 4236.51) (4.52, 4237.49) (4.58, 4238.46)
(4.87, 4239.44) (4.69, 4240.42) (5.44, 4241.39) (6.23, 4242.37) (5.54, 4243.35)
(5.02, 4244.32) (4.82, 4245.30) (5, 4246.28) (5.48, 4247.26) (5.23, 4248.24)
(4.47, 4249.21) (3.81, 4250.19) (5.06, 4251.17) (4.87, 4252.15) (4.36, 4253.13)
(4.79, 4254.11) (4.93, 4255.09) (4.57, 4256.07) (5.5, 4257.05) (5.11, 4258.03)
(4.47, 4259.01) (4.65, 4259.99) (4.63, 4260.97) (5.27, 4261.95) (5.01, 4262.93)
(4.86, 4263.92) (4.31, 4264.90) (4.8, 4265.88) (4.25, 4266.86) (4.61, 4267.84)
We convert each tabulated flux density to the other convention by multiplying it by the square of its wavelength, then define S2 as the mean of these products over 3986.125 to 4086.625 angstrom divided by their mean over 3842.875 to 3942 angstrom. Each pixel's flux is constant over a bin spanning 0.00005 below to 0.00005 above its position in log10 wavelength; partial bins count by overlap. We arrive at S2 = 1.21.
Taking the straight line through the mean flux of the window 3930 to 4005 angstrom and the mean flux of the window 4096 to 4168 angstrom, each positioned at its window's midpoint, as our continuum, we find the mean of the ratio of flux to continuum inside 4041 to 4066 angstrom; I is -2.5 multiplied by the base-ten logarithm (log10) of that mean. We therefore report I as -0.12 mag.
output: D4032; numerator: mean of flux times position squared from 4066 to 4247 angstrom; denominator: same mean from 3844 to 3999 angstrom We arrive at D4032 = 1.22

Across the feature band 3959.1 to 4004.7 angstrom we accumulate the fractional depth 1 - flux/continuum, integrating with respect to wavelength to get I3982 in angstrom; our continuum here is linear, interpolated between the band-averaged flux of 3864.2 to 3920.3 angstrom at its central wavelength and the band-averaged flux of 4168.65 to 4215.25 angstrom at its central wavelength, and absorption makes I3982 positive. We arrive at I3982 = 2.7 angstrom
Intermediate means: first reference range 4.67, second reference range 5.06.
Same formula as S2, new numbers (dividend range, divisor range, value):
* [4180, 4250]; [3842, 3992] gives 1.28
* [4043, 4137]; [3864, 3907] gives 1.21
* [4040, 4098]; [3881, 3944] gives 1.22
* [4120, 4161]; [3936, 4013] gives 1.19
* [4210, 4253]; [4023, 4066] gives 1.03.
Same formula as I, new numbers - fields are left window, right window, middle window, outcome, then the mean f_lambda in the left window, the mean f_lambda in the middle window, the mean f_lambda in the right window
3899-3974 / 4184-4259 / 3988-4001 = -0.17 mag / 4.37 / 5.25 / 4.97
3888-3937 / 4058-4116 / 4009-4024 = -0.15 mag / 4.46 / 5.37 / 4.83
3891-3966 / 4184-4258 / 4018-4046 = -0.12 mag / 4.46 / 5.2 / 4.97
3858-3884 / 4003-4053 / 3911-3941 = 0.12 mag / 4.9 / 4.52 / 5.27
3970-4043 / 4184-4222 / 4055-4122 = 0.03 mag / 5.02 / 4.87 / 4.98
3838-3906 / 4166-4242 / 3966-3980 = 0.32 mag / 4.56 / 3.5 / 5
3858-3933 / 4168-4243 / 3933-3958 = 0.05 mag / 4.63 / 4.5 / 5.02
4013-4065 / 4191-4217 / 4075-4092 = 0.11 mag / 5.23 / 4.69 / 5.05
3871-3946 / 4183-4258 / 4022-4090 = -0.08 mag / 4.49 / 5.1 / 4.97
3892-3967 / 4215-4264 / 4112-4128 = -0.05 mag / 4.45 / 4.94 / 4.91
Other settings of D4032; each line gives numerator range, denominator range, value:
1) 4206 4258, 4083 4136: 1.09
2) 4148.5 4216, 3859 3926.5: 1.24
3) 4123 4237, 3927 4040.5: 1.18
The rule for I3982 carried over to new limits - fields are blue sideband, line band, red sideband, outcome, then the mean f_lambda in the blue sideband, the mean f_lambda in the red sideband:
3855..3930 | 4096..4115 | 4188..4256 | 0.74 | 4.68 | 4.98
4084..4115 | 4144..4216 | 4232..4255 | -2.73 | 4.71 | 5.01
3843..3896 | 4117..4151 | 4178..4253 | -0.89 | 4.65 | 4.98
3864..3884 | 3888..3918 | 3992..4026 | 2.10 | 4.86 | 5.24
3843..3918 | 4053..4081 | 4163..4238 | -0.85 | 4.69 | 5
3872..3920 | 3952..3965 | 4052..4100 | 0.77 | 4.59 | 4.88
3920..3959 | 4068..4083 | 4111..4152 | 0.17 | 4.43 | 5.02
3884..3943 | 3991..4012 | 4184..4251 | -2.81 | 4.45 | 4.98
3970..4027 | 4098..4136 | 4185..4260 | 0.61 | 4.98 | 4.97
